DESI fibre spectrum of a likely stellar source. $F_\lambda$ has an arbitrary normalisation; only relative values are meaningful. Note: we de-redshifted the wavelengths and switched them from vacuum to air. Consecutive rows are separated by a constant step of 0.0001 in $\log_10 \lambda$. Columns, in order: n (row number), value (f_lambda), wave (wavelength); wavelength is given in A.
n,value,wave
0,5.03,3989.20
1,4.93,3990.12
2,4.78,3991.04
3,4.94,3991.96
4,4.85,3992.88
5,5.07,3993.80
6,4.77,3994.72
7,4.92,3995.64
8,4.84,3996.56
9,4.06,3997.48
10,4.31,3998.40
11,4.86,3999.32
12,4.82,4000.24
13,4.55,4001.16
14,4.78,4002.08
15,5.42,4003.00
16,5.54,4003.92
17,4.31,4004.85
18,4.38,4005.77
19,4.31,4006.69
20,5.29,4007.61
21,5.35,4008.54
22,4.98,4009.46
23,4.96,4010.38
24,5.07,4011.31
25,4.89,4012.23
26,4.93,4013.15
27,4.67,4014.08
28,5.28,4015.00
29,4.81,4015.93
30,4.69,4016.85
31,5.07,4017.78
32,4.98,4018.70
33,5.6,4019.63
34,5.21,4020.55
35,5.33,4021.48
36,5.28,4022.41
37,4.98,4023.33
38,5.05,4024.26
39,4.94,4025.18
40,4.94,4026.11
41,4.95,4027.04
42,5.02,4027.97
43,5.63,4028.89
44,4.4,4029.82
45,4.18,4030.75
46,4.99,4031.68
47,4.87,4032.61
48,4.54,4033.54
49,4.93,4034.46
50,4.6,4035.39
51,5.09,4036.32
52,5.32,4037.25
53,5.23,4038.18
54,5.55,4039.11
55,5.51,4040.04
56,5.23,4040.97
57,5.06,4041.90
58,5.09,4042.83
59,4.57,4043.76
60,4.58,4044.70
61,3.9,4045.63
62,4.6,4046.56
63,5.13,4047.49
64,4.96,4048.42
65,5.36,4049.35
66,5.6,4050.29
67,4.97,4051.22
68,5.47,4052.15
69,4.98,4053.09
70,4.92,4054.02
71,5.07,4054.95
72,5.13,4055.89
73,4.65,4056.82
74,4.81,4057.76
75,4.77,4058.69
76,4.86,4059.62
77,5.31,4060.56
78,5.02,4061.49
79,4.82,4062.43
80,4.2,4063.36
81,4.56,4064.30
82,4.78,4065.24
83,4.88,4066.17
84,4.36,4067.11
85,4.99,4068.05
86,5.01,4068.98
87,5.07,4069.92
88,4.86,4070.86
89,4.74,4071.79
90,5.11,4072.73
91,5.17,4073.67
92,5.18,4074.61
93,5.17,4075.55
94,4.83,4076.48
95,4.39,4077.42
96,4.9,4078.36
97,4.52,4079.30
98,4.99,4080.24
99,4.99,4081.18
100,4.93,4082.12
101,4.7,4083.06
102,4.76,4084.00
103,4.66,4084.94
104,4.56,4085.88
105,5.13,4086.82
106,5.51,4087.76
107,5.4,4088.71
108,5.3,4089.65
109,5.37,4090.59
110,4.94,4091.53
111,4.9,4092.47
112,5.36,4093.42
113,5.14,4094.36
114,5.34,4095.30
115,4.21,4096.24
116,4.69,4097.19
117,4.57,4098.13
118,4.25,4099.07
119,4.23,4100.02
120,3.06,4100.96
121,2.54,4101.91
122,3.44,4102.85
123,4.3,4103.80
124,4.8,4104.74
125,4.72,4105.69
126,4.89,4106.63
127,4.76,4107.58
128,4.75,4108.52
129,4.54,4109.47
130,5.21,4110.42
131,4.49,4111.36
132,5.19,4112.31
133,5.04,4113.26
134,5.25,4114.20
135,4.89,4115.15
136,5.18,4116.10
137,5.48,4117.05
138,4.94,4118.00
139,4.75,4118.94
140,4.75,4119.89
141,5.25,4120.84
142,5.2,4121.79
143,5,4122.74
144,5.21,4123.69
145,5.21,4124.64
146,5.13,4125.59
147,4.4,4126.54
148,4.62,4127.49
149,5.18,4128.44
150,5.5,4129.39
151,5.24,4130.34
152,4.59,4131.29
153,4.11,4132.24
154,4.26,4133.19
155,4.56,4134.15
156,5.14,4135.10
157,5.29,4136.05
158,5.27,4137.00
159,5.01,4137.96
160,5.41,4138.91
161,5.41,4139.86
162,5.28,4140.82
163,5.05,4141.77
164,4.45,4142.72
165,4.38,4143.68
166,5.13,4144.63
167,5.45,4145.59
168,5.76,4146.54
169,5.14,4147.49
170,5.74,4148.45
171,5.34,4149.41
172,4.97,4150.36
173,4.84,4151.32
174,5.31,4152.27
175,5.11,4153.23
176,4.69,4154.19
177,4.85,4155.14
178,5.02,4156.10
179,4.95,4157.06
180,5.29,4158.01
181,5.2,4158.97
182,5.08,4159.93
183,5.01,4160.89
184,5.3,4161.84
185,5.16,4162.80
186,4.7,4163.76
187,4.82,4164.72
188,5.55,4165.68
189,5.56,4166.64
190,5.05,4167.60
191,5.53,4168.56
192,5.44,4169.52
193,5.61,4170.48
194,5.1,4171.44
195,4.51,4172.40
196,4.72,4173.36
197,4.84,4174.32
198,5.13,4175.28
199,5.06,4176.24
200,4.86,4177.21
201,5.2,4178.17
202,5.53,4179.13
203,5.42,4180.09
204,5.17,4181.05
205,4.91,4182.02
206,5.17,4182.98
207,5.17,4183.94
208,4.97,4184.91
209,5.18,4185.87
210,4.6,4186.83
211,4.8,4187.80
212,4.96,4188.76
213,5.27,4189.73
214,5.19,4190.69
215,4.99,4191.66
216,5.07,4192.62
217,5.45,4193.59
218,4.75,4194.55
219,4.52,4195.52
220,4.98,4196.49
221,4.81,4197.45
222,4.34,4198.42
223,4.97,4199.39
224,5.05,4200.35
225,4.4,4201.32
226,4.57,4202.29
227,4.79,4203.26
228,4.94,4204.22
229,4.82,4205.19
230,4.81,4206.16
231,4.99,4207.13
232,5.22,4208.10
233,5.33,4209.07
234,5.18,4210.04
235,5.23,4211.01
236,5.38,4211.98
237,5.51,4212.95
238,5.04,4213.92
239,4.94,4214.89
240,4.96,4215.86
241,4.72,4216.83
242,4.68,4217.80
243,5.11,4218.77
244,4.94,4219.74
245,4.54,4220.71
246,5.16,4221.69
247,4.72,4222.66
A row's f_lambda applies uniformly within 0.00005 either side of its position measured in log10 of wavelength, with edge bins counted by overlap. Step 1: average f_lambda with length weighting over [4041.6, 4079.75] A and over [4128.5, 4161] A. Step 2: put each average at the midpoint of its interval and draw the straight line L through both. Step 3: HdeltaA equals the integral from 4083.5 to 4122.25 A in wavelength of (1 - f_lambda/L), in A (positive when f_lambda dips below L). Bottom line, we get 1.54 A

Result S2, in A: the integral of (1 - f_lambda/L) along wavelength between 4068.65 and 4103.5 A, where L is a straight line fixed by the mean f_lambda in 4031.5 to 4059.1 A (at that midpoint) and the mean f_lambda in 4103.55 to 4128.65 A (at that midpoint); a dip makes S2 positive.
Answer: 1.4 A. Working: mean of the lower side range 4.98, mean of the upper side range 4.93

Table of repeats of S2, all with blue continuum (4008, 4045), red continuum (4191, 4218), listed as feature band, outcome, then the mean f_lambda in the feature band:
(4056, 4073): 0.6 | 4.83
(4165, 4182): -0.8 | 5.18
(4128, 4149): -0.4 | 5.06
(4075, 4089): 0.3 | 4.89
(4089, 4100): 0.2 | 4.9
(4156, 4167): -0.4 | 5.14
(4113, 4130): -0.3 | 5.06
